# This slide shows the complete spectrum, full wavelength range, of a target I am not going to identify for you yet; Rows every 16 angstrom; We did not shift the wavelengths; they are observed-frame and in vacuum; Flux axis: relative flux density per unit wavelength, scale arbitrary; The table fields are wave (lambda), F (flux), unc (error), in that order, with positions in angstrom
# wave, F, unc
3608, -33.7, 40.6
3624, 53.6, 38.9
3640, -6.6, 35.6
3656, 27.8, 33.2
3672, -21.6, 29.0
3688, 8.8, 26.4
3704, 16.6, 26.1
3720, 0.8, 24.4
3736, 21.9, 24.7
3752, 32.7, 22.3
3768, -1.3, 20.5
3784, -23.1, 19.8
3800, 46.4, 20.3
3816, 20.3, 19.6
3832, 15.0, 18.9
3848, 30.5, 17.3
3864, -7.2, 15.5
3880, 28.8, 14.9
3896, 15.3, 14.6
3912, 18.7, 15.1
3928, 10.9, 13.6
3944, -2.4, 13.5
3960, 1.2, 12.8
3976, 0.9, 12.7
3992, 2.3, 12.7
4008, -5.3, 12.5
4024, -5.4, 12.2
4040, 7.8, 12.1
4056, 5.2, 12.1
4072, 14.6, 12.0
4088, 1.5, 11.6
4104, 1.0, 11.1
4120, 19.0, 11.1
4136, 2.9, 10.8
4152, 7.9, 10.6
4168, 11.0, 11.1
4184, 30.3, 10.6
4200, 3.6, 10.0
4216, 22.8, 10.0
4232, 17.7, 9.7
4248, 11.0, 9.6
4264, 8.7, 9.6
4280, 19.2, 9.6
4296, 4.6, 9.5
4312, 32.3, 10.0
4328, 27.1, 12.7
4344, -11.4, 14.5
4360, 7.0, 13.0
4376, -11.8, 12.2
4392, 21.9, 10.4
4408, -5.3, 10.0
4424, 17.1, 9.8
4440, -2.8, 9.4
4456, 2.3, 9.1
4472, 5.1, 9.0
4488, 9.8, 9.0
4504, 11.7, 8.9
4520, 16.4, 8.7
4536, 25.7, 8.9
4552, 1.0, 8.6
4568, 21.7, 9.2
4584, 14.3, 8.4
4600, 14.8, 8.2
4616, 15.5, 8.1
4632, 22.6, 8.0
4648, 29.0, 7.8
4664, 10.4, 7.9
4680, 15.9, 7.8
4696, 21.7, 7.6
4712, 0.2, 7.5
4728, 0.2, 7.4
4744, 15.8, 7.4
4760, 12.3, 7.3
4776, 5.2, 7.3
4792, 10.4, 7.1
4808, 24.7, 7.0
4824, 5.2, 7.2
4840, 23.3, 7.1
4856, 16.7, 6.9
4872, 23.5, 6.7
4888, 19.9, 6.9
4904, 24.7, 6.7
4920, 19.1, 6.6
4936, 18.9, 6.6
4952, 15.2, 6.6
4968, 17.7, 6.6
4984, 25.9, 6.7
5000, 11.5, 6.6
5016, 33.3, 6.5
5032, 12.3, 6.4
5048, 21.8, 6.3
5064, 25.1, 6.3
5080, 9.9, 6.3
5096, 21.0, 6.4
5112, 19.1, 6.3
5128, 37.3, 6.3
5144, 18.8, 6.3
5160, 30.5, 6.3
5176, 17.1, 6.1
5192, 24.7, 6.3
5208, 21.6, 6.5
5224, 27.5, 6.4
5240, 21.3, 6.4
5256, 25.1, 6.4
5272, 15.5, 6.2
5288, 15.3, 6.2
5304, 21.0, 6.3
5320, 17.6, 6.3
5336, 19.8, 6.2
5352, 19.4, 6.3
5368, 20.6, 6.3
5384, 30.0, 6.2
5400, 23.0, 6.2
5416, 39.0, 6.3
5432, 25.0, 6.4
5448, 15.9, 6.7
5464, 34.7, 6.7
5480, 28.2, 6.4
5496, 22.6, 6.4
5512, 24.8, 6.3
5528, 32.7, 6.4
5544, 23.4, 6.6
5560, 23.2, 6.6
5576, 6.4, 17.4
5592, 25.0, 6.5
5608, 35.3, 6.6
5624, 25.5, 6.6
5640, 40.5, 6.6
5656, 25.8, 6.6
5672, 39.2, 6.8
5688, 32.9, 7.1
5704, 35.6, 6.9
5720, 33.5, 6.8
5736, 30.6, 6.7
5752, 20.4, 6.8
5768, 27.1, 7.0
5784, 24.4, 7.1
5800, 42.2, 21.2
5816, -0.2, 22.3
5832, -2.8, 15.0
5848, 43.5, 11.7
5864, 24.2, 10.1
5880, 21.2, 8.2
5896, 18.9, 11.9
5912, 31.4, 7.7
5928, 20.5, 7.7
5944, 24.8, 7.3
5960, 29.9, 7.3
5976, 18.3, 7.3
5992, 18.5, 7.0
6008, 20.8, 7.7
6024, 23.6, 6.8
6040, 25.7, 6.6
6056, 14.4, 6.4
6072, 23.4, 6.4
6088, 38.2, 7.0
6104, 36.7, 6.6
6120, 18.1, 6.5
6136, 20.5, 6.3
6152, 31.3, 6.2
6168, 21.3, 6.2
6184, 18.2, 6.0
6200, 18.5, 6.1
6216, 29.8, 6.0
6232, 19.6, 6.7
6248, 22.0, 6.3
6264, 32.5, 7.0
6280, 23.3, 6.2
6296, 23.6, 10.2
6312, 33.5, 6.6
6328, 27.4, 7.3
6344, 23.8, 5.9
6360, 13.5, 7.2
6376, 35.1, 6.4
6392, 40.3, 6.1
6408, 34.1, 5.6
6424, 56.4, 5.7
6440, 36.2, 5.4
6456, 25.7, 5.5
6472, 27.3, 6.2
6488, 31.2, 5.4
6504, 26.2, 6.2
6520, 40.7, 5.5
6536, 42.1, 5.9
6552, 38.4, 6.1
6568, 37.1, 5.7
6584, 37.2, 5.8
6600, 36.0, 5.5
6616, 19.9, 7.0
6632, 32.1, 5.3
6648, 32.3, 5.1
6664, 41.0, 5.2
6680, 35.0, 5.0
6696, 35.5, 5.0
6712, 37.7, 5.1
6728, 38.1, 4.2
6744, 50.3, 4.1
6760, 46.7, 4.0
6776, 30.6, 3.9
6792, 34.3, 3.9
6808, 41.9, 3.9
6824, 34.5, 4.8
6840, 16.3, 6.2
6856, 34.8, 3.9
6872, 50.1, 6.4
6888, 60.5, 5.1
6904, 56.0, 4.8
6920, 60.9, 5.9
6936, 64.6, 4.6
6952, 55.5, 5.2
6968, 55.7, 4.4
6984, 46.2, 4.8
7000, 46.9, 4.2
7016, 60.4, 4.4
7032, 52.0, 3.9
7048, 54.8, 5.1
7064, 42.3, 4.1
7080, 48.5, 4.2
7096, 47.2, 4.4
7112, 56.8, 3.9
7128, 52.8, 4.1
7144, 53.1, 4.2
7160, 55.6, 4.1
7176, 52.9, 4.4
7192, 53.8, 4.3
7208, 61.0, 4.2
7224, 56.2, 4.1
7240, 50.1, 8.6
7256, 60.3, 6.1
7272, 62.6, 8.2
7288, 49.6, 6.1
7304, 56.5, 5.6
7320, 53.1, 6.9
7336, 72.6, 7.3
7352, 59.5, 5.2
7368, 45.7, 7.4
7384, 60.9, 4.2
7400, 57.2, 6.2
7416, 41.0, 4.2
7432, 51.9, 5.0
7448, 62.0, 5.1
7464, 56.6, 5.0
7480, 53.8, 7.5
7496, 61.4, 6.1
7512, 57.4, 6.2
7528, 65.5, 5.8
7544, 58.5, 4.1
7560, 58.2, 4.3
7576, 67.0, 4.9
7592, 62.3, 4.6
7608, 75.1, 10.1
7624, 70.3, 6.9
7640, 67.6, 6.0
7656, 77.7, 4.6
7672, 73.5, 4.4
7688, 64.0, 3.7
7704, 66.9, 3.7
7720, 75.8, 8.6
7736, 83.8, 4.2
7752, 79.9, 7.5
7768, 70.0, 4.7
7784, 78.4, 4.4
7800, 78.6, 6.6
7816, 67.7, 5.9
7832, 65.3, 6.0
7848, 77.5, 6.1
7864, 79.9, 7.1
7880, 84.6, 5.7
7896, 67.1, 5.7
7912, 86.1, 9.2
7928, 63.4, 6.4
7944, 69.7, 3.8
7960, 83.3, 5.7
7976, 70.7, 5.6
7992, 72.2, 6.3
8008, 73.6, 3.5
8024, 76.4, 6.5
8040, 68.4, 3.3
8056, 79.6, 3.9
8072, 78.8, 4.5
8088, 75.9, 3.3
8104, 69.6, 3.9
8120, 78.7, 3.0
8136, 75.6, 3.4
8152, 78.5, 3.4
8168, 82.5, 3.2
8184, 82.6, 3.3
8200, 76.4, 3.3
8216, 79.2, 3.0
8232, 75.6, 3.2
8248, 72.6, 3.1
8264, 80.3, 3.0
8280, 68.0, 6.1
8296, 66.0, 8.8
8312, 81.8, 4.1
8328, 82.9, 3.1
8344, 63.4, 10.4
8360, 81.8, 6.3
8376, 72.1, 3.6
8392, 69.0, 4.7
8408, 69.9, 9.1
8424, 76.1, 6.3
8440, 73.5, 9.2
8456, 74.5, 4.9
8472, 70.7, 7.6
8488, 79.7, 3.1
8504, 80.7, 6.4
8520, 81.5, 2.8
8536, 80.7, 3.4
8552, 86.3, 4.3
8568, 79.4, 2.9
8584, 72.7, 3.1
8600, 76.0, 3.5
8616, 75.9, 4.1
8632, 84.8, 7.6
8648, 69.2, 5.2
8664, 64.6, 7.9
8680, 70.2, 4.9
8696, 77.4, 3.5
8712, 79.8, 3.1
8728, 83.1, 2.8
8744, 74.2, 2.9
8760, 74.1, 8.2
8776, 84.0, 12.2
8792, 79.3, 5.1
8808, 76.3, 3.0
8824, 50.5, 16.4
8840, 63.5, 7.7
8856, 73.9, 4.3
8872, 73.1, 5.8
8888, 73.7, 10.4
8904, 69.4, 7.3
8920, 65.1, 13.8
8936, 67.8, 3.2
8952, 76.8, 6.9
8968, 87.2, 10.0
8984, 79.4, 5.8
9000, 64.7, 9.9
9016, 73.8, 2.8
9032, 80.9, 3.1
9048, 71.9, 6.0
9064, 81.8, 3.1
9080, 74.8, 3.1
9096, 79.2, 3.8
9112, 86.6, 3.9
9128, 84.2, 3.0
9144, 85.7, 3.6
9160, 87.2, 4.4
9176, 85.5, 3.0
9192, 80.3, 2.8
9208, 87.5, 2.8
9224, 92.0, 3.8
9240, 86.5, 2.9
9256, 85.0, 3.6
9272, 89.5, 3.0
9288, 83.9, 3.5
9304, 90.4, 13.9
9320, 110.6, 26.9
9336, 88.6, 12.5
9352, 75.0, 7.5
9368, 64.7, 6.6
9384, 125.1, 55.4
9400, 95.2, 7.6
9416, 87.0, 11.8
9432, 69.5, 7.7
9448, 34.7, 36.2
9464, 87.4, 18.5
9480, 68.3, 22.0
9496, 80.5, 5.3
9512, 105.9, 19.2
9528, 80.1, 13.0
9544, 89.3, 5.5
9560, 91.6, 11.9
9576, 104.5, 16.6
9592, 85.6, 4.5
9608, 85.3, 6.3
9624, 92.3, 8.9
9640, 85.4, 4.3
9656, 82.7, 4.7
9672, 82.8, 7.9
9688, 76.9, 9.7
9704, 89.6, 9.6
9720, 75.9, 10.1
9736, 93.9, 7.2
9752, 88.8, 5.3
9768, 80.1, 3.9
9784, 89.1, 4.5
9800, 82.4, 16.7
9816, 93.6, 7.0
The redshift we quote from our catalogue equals 0.723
